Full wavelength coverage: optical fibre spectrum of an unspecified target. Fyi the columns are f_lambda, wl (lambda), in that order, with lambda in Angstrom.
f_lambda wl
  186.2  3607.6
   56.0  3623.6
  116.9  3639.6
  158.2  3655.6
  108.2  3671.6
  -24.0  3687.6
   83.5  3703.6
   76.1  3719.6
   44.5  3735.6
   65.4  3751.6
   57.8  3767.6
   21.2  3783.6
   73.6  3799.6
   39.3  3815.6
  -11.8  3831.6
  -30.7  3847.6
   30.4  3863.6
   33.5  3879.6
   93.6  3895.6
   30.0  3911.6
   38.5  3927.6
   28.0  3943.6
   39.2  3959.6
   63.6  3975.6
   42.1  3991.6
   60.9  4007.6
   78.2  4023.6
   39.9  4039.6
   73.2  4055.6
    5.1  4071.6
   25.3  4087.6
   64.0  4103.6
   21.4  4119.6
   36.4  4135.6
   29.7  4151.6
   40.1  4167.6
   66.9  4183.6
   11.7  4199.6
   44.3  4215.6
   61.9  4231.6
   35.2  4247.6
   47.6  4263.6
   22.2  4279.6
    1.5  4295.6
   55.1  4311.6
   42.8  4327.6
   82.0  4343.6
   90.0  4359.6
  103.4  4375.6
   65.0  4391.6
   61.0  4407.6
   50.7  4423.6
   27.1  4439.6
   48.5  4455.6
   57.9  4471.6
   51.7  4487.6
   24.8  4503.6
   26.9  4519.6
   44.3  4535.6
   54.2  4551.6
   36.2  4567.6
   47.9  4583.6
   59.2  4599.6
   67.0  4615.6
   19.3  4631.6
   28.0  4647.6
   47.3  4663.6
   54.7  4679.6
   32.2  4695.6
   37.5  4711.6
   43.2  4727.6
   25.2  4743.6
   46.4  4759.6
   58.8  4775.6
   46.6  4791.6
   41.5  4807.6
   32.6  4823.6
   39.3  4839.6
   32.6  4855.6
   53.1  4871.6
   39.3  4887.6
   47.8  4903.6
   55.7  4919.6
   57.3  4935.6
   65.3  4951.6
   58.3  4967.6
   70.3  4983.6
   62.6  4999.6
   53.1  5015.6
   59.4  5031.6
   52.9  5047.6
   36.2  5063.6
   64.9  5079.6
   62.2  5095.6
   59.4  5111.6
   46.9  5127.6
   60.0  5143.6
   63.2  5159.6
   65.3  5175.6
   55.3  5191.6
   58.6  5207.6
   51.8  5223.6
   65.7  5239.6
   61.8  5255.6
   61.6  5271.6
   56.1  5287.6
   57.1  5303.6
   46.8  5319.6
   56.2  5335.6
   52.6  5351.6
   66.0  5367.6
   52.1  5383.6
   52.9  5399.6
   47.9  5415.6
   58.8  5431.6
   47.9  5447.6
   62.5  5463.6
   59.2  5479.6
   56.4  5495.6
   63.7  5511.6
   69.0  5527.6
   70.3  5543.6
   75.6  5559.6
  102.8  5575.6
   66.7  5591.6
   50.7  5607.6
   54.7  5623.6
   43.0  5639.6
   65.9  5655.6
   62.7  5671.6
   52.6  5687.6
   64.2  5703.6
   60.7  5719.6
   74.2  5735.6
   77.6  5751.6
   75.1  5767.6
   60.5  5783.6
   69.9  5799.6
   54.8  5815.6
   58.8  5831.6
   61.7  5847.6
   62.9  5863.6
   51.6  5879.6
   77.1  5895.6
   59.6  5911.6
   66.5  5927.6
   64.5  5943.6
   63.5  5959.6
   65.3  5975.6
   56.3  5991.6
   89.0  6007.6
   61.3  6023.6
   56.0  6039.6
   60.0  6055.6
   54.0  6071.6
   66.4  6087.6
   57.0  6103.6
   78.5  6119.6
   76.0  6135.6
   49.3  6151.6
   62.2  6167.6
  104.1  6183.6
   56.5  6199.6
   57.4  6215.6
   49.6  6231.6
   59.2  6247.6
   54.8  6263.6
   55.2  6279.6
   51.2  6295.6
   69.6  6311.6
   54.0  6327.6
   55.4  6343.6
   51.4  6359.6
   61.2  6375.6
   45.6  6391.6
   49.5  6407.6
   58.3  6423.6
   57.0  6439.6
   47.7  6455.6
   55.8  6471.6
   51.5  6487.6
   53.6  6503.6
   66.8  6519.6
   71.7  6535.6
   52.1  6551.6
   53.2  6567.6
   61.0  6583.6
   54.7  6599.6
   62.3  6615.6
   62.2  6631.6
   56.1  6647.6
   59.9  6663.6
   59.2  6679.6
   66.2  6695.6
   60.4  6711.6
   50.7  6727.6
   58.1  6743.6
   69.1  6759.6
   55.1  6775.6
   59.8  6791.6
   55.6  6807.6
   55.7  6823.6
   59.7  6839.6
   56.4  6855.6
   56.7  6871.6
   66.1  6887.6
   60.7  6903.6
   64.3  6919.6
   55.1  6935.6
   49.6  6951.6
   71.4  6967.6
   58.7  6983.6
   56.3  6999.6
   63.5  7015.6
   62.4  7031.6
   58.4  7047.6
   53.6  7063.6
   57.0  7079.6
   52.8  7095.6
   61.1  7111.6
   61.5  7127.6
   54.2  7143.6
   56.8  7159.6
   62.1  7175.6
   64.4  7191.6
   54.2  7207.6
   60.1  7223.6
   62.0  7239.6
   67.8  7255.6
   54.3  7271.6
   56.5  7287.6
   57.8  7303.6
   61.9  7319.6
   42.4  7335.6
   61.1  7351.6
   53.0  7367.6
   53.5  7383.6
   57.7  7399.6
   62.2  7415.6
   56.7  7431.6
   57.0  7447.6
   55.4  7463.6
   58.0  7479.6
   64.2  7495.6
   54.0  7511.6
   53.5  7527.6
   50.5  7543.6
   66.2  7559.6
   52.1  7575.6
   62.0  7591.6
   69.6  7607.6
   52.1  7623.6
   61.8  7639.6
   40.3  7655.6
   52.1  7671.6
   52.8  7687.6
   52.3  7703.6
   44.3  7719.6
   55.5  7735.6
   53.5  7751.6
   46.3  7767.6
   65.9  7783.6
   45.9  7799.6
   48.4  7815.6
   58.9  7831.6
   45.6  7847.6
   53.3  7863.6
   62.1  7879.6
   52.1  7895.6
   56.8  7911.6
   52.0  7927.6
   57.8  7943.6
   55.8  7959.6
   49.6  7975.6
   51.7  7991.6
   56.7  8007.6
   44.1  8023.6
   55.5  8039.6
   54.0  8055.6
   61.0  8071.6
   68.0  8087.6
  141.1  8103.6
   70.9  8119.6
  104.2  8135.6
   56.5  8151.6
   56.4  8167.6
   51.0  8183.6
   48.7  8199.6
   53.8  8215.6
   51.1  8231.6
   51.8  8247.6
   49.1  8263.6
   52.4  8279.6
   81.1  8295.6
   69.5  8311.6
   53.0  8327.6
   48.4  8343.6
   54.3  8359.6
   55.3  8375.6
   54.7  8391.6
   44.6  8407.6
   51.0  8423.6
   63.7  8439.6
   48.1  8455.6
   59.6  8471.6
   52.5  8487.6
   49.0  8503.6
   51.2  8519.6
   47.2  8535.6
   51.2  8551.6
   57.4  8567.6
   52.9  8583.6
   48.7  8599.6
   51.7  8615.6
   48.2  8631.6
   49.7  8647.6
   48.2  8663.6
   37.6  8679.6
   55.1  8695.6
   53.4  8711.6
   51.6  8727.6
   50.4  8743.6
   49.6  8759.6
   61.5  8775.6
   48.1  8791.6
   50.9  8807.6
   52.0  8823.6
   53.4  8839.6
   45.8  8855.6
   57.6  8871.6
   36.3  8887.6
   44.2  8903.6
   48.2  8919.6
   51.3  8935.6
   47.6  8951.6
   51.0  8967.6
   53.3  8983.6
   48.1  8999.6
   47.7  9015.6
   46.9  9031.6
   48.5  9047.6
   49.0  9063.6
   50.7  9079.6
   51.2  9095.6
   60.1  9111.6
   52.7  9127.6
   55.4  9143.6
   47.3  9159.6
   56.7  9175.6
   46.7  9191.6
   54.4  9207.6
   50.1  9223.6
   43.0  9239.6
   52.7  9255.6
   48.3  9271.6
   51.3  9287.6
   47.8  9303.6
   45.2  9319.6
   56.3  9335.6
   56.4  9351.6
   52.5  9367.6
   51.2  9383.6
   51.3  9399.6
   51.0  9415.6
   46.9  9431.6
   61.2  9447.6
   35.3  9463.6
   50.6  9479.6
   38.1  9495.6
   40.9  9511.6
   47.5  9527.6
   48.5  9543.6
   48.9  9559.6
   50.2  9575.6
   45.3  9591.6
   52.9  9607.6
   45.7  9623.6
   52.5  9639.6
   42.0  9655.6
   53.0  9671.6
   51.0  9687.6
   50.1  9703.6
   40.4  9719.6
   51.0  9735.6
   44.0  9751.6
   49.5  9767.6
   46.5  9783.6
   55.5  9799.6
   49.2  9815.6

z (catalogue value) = 0.24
